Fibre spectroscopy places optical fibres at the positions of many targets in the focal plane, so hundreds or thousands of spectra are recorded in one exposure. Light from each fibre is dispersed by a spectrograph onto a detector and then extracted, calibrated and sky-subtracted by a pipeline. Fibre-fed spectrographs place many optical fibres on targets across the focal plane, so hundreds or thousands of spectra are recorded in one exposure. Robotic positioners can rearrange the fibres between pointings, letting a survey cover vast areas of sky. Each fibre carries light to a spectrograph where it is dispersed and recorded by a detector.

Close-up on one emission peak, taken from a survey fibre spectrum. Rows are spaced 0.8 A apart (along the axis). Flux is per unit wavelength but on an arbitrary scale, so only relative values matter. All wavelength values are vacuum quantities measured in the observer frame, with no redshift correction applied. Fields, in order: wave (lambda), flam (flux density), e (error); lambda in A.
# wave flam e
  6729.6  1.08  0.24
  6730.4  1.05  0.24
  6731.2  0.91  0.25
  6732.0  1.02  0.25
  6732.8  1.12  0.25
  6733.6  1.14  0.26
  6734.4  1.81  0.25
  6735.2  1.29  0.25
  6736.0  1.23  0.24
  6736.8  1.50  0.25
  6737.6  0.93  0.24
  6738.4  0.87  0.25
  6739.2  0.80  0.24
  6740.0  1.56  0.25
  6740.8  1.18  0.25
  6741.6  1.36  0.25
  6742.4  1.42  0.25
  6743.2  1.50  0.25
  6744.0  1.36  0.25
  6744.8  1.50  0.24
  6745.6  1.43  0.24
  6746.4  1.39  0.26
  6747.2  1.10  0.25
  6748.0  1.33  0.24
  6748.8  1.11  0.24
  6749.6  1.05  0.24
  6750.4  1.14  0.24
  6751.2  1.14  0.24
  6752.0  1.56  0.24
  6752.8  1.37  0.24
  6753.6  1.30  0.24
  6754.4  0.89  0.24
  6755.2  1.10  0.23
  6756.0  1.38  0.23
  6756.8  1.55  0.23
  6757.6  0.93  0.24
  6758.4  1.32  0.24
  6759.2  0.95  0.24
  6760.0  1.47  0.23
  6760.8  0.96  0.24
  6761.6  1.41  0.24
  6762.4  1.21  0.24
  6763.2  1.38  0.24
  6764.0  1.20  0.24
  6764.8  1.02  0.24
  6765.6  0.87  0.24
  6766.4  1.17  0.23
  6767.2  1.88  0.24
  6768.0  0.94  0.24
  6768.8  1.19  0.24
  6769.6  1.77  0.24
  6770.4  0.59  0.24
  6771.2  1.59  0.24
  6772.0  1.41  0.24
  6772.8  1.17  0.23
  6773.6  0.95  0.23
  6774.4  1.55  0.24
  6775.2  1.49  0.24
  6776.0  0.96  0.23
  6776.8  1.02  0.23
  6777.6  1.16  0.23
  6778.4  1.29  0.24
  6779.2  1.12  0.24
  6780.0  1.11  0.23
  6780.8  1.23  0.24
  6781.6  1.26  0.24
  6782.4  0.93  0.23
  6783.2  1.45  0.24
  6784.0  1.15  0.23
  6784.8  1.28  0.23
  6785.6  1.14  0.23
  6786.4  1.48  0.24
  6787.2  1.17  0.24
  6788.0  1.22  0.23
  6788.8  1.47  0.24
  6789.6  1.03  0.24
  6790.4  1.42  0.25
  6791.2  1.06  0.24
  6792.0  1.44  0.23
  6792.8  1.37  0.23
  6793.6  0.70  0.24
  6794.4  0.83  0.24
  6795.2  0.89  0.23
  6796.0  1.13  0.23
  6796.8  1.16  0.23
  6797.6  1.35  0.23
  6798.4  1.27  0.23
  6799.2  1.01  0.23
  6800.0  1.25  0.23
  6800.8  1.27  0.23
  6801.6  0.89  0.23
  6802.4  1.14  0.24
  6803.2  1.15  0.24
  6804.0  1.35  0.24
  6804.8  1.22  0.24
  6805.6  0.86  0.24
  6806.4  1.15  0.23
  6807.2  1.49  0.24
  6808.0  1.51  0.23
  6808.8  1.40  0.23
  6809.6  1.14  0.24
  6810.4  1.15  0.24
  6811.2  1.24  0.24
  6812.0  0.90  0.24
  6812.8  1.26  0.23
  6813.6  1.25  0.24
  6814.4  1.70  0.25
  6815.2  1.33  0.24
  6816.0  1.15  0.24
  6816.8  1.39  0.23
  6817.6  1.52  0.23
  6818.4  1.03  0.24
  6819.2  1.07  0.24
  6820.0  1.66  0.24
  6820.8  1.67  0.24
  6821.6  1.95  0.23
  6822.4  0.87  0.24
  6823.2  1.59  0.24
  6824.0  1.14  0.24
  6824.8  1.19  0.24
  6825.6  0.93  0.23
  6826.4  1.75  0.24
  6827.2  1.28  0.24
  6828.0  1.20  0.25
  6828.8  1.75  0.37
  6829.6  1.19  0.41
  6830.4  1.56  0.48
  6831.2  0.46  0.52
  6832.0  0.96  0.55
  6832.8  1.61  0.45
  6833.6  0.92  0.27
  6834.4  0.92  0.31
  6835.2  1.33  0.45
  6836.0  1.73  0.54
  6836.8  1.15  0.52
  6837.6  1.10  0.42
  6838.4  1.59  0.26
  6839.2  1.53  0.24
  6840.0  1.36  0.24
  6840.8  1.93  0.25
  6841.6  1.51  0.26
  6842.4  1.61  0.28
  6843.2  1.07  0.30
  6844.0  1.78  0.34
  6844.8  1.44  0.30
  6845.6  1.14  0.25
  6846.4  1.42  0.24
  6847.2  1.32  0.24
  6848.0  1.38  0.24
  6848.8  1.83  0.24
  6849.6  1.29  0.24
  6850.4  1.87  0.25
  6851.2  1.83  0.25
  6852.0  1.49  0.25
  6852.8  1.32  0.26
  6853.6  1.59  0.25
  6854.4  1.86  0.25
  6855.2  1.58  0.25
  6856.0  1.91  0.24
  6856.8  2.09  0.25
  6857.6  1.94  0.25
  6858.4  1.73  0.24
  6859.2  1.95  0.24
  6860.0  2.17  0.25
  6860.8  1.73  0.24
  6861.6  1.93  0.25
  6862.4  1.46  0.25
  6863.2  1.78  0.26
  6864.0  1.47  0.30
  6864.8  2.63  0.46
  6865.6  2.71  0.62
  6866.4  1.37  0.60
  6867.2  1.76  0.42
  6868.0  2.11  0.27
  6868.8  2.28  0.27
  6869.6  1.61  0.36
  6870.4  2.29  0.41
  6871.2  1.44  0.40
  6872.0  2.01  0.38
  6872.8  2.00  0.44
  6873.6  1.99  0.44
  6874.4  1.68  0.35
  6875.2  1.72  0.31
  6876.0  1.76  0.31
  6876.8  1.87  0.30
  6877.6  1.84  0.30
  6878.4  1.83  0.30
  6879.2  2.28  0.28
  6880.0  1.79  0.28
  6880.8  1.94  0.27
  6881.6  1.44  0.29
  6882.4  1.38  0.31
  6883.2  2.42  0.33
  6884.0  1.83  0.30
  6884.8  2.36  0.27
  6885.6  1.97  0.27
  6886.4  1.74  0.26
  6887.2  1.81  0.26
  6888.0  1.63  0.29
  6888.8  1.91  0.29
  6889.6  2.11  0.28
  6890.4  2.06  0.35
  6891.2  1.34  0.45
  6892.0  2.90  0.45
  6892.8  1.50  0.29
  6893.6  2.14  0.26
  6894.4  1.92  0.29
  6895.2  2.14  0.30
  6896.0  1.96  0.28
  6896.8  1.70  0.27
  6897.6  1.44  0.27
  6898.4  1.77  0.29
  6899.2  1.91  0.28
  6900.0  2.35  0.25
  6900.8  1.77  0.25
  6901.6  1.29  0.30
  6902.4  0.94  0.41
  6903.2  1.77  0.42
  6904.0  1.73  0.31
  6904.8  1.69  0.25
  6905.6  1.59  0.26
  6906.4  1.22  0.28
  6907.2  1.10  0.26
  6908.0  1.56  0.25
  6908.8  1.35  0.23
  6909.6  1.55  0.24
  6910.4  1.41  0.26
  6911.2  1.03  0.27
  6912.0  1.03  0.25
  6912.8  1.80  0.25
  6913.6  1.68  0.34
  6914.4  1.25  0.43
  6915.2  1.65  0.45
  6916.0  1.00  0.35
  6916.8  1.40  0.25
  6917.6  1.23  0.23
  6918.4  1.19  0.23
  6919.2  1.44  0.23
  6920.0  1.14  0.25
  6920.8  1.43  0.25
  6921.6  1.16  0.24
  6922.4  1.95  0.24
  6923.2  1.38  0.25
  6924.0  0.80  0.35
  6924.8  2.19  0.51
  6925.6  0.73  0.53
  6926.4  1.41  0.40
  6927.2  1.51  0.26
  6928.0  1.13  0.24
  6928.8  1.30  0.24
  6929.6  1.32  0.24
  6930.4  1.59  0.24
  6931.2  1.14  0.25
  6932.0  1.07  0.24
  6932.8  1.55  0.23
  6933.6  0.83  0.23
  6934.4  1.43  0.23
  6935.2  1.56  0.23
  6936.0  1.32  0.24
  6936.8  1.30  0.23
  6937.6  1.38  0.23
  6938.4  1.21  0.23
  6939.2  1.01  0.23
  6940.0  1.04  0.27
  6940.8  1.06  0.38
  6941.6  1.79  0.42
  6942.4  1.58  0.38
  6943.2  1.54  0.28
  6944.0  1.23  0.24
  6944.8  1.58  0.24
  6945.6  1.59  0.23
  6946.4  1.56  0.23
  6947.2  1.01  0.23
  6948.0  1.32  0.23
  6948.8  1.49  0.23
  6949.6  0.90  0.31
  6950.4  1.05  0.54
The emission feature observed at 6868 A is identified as Mg II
